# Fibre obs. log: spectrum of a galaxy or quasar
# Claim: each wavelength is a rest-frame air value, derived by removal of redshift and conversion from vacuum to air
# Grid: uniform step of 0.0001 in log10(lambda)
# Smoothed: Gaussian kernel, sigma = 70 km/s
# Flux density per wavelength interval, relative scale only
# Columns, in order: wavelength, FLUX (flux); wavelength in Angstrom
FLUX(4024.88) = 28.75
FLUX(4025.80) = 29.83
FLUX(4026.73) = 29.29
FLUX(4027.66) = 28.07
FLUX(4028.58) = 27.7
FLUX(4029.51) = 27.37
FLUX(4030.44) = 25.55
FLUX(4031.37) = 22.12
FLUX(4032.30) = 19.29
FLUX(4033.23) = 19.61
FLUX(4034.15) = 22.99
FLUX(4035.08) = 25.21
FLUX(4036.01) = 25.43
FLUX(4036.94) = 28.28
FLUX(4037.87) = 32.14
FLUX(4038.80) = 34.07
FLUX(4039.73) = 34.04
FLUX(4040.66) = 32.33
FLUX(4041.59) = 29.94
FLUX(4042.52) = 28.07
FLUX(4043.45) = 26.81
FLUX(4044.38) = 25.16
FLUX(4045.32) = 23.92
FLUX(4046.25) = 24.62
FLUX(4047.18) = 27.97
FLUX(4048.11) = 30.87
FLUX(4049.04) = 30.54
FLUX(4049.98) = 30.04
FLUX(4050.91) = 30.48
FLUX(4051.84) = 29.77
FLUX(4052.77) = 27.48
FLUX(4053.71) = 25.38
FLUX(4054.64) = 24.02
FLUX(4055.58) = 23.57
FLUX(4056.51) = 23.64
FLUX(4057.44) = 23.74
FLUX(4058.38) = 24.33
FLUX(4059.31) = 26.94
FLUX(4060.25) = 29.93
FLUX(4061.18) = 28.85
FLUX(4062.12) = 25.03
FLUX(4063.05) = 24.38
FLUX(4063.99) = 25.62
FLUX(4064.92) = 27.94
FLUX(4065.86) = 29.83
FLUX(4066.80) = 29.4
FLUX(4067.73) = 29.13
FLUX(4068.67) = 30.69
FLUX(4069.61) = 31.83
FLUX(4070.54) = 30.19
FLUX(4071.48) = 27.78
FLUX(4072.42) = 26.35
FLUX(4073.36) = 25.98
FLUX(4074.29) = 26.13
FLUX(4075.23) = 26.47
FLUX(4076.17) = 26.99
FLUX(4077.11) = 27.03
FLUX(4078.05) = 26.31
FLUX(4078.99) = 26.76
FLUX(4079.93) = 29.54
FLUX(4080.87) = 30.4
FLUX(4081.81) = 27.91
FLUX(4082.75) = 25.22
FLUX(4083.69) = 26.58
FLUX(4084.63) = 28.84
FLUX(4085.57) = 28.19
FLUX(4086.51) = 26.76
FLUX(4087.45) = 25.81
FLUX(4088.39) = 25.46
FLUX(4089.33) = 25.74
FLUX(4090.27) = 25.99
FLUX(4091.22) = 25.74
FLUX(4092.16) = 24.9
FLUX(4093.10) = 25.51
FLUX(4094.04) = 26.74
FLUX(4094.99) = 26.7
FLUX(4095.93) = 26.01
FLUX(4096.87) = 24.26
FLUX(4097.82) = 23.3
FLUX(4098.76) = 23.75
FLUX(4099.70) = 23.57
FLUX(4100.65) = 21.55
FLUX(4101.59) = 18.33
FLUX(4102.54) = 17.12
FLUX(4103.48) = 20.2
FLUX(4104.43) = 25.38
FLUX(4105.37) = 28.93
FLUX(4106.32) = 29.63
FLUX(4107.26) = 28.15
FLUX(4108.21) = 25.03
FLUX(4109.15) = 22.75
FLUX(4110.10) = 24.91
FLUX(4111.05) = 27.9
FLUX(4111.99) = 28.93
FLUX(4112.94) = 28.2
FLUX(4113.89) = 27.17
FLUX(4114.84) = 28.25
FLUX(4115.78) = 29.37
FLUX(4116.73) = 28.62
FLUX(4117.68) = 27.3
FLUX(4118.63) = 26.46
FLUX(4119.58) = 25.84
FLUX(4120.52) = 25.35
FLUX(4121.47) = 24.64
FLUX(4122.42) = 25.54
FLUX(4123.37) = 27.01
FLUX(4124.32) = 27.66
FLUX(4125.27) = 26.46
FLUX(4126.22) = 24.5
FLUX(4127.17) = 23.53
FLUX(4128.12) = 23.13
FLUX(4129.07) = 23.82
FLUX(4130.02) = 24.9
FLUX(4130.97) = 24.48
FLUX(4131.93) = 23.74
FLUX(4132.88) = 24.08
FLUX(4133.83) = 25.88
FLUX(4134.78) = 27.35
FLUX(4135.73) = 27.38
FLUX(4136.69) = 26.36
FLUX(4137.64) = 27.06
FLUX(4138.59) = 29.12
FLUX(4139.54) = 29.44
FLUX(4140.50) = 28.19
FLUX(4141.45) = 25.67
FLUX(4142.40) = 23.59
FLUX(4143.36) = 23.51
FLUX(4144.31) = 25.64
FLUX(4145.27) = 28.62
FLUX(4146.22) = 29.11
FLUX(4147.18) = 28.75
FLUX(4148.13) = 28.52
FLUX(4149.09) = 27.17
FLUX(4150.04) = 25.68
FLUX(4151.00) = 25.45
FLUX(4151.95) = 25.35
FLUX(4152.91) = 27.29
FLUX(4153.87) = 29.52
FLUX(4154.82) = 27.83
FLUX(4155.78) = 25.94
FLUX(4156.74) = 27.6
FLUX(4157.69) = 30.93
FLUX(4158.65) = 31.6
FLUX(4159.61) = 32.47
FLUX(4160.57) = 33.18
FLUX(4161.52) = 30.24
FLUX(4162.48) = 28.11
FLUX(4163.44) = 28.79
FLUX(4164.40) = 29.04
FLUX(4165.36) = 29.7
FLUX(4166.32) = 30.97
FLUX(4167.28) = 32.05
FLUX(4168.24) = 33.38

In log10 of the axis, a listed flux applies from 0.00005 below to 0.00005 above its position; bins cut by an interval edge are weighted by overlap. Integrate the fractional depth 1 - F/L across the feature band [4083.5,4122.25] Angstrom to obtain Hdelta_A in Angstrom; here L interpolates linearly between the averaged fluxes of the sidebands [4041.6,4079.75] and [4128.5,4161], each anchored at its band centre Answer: 2.2 Angstrom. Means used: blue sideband 27.3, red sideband 27.2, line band 25.7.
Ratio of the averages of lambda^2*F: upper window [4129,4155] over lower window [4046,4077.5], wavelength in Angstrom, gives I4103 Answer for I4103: 1.01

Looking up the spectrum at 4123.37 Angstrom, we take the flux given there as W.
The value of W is 27.01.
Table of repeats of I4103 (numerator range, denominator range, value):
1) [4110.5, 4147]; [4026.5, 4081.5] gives 1.00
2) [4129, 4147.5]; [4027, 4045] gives 1.02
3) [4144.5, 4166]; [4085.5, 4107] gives 1.19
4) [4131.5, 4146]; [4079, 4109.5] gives 1.06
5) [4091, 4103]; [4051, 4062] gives 0.92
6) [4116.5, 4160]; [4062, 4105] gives 1.05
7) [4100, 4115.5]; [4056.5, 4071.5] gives 0.93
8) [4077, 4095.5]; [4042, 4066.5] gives 1.01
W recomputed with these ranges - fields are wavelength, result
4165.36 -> 29.7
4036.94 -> 28.28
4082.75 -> 25.22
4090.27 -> 25.99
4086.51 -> 26.76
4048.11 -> 30.87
